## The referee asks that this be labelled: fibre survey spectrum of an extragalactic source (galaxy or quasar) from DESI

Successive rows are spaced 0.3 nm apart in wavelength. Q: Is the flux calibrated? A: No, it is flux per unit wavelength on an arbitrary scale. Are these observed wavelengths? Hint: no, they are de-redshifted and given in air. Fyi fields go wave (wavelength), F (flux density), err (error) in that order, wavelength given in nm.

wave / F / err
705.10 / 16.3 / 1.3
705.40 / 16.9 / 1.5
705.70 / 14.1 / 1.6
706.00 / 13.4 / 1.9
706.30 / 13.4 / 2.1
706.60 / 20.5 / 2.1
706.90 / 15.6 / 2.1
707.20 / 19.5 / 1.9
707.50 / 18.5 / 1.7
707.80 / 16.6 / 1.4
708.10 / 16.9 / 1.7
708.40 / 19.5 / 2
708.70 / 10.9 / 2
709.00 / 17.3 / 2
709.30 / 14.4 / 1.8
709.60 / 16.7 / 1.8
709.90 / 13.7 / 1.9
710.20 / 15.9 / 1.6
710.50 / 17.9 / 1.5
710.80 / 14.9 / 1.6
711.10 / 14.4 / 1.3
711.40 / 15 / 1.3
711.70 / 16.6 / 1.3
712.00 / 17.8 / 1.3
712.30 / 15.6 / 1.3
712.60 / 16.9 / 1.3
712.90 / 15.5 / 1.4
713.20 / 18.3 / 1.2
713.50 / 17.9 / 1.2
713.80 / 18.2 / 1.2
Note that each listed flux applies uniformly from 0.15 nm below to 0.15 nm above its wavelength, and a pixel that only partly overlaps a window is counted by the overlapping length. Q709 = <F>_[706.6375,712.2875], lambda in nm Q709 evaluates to 16.3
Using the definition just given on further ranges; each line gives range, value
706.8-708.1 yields 17.5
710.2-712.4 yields 16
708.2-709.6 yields 15.7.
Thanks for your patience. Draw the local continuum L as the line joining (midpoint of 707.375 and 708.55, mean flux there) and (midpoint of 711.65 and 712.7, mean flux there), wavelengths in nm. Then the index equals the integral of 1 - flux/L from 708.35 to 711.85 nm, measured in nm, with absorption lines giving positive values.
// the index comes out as 0.363 nm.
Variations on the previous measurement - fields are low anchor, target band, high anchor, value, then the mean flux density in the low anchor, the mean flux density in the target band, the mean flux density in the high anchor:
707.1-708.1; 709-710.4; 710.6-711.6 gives 0.06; 17.9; 15.5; 15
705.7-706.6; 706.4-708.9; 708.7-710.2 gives -0.39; 14.7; 17.2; 15.1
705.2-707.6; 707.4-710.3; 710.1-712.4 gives 0.04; 16.4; 16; 16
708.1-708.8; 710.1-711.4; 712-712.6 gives 0.04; 15.9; 15.7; 16.5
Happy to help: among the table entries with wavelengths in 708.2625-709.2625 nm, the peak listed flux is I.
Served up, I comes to 19.5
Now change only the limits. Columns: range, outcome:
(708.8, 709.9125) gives 17.3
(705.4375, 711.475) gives 20.5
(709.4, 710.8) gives 17.9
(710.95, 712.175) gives 17.8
